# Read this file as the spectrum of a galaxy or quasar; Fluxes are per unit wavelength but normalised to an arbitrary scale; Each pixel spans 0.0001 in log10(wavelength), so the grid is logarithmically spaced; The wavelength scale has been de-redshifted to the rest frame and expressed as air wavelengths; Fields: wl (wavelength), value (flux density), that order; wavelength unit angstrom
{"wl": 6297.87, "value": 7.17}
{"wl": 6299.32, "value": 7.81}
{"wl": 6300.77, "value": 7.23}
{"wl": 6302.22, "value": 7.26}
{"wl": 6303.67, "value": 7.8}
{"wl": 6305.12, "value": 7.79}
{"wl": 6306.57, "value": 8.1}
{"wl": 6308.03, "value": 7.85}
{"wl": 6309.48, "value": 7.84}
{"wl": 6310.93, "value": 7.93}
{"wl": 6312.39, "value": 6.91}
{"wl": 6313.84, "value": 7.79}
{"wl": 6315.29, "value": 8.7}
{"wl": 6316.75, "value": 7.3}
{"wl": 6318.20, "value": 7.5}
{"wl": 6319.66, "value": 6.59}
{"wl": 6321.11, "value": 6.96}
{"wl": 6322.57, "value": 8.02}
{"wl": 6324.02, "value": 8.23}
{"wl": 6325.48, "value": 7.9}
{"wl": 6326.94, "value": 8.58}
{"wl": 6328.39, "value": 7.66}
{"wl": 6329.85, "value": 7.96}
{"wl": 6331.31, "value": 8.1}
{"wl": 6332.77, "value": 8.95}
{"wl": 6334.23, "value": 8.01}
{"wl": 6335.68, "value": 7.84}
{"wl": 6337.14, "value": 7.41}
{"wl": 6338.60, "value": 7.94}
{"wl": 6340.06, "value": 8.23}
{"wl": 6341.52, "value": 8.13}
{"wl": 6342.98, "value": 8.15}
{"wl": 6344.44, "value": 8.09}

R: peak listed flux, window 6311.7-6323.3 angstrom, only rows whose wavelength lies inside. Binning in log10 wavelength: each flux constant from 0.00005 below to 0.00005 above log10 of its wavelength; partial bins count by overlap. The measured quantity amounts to 8.7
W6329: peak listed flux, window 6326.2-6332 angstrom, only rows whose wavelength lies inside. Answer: 8.58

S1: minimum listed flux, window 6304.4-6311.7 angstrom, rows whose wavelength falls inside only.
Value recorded 7.79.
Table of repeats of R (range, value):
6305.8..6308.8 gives 8.1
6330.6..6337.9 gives 8.95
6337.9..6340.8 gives 8.23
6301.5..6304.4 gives 7.8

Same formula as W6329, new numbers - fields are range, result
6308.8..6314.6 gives 7.93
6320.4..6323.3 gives 8.02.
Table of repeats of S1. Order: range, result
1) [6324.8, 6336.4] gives 7.66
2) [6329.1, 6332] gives 7.96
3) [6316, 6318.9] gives 7.3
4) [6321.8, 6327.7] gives 7.9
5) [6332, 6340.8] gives 7.41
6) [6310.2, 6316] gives 6.91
